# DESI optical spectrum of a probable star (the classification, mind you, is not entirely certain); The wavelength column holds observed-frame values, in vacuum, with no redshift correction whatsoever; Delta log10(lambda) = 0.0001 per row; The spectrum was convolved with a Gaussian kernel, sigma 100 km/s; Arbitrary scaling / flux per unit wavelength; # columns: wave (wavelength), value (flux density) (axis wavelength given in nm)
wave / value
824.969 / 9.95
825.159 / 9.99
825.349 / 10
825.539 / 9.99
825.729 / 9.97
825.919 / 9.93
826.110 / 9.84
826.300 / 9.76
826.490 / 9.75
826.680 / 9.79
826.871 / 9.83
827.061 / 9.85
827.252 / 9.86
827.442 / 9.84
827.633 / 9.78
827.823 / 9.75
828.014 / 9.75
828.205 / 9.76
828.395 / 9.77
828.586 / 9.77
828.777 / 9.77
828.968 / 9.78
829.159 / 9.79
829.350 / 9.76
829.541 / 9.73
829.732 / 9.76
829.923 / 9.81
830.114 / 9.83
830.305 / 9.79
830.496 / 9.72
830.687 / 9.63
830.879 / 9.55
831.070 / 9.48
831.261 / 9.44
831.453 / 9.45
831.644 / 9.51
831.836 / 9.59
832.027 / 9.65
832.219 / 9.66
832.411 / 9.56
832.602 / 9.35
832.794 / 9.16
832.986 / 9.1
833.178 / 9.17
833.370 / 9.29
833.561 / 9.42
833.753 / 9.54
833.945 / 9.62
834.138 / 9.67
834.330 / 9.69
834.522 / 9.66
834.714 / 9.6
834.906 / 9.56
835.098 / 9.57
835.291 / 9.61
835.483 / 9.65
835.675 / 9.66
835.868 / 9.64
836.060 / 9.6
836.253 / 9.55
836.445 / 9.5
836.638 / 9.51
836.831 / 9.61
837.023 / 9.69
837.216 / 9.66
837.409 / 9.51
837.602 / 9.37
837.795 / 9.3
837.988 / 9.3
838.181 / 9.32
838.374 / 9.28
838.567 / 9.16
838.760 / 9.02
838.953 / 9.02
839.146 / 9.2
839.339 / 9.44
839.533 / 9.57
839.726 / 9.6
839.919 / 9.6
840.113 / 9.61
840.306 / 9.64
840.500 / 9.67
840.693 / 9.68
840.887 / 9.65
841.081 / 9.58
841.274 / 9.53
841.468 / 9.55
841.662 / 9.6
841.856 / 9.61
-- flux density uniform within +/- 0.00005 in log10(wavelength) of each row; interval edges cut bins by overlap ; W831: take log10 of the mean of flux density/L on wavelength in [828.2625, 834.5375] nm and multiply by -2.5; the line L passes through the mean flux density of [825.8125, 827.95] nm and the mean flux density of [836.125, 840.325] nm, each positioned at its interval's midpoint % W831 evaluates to 0.01 mag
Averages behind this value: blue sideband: 9.81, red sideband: 9.43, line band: 9.59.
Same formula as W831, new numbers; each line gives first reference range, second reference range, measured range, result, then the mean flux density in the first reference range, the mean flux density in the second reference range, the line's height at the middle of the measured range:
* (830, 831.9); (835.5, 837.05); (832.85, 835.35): 0.01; 9.6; 9.6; 9.6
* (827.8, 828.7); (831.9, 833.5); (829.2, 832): -0.01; 9.76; 9.38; 9.56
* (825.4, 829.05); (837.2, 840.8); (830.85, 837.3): 0.01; 9.82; 9.41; 9.58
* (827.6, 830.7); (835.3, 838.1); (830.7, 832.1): 0.02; 9.77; 9.54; 9.7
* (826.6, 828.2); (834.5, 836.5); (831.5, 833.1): 0.03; 9.8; 9.6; 9.68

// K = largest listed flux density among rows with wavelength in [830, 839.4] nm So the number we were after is 9.83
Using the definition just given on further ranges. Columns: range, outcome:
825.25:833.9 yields 10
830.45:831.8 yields 9.72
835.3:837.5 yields 9.69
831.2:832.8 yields 9.66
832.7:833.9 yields 9.54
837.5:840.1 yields 9.6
